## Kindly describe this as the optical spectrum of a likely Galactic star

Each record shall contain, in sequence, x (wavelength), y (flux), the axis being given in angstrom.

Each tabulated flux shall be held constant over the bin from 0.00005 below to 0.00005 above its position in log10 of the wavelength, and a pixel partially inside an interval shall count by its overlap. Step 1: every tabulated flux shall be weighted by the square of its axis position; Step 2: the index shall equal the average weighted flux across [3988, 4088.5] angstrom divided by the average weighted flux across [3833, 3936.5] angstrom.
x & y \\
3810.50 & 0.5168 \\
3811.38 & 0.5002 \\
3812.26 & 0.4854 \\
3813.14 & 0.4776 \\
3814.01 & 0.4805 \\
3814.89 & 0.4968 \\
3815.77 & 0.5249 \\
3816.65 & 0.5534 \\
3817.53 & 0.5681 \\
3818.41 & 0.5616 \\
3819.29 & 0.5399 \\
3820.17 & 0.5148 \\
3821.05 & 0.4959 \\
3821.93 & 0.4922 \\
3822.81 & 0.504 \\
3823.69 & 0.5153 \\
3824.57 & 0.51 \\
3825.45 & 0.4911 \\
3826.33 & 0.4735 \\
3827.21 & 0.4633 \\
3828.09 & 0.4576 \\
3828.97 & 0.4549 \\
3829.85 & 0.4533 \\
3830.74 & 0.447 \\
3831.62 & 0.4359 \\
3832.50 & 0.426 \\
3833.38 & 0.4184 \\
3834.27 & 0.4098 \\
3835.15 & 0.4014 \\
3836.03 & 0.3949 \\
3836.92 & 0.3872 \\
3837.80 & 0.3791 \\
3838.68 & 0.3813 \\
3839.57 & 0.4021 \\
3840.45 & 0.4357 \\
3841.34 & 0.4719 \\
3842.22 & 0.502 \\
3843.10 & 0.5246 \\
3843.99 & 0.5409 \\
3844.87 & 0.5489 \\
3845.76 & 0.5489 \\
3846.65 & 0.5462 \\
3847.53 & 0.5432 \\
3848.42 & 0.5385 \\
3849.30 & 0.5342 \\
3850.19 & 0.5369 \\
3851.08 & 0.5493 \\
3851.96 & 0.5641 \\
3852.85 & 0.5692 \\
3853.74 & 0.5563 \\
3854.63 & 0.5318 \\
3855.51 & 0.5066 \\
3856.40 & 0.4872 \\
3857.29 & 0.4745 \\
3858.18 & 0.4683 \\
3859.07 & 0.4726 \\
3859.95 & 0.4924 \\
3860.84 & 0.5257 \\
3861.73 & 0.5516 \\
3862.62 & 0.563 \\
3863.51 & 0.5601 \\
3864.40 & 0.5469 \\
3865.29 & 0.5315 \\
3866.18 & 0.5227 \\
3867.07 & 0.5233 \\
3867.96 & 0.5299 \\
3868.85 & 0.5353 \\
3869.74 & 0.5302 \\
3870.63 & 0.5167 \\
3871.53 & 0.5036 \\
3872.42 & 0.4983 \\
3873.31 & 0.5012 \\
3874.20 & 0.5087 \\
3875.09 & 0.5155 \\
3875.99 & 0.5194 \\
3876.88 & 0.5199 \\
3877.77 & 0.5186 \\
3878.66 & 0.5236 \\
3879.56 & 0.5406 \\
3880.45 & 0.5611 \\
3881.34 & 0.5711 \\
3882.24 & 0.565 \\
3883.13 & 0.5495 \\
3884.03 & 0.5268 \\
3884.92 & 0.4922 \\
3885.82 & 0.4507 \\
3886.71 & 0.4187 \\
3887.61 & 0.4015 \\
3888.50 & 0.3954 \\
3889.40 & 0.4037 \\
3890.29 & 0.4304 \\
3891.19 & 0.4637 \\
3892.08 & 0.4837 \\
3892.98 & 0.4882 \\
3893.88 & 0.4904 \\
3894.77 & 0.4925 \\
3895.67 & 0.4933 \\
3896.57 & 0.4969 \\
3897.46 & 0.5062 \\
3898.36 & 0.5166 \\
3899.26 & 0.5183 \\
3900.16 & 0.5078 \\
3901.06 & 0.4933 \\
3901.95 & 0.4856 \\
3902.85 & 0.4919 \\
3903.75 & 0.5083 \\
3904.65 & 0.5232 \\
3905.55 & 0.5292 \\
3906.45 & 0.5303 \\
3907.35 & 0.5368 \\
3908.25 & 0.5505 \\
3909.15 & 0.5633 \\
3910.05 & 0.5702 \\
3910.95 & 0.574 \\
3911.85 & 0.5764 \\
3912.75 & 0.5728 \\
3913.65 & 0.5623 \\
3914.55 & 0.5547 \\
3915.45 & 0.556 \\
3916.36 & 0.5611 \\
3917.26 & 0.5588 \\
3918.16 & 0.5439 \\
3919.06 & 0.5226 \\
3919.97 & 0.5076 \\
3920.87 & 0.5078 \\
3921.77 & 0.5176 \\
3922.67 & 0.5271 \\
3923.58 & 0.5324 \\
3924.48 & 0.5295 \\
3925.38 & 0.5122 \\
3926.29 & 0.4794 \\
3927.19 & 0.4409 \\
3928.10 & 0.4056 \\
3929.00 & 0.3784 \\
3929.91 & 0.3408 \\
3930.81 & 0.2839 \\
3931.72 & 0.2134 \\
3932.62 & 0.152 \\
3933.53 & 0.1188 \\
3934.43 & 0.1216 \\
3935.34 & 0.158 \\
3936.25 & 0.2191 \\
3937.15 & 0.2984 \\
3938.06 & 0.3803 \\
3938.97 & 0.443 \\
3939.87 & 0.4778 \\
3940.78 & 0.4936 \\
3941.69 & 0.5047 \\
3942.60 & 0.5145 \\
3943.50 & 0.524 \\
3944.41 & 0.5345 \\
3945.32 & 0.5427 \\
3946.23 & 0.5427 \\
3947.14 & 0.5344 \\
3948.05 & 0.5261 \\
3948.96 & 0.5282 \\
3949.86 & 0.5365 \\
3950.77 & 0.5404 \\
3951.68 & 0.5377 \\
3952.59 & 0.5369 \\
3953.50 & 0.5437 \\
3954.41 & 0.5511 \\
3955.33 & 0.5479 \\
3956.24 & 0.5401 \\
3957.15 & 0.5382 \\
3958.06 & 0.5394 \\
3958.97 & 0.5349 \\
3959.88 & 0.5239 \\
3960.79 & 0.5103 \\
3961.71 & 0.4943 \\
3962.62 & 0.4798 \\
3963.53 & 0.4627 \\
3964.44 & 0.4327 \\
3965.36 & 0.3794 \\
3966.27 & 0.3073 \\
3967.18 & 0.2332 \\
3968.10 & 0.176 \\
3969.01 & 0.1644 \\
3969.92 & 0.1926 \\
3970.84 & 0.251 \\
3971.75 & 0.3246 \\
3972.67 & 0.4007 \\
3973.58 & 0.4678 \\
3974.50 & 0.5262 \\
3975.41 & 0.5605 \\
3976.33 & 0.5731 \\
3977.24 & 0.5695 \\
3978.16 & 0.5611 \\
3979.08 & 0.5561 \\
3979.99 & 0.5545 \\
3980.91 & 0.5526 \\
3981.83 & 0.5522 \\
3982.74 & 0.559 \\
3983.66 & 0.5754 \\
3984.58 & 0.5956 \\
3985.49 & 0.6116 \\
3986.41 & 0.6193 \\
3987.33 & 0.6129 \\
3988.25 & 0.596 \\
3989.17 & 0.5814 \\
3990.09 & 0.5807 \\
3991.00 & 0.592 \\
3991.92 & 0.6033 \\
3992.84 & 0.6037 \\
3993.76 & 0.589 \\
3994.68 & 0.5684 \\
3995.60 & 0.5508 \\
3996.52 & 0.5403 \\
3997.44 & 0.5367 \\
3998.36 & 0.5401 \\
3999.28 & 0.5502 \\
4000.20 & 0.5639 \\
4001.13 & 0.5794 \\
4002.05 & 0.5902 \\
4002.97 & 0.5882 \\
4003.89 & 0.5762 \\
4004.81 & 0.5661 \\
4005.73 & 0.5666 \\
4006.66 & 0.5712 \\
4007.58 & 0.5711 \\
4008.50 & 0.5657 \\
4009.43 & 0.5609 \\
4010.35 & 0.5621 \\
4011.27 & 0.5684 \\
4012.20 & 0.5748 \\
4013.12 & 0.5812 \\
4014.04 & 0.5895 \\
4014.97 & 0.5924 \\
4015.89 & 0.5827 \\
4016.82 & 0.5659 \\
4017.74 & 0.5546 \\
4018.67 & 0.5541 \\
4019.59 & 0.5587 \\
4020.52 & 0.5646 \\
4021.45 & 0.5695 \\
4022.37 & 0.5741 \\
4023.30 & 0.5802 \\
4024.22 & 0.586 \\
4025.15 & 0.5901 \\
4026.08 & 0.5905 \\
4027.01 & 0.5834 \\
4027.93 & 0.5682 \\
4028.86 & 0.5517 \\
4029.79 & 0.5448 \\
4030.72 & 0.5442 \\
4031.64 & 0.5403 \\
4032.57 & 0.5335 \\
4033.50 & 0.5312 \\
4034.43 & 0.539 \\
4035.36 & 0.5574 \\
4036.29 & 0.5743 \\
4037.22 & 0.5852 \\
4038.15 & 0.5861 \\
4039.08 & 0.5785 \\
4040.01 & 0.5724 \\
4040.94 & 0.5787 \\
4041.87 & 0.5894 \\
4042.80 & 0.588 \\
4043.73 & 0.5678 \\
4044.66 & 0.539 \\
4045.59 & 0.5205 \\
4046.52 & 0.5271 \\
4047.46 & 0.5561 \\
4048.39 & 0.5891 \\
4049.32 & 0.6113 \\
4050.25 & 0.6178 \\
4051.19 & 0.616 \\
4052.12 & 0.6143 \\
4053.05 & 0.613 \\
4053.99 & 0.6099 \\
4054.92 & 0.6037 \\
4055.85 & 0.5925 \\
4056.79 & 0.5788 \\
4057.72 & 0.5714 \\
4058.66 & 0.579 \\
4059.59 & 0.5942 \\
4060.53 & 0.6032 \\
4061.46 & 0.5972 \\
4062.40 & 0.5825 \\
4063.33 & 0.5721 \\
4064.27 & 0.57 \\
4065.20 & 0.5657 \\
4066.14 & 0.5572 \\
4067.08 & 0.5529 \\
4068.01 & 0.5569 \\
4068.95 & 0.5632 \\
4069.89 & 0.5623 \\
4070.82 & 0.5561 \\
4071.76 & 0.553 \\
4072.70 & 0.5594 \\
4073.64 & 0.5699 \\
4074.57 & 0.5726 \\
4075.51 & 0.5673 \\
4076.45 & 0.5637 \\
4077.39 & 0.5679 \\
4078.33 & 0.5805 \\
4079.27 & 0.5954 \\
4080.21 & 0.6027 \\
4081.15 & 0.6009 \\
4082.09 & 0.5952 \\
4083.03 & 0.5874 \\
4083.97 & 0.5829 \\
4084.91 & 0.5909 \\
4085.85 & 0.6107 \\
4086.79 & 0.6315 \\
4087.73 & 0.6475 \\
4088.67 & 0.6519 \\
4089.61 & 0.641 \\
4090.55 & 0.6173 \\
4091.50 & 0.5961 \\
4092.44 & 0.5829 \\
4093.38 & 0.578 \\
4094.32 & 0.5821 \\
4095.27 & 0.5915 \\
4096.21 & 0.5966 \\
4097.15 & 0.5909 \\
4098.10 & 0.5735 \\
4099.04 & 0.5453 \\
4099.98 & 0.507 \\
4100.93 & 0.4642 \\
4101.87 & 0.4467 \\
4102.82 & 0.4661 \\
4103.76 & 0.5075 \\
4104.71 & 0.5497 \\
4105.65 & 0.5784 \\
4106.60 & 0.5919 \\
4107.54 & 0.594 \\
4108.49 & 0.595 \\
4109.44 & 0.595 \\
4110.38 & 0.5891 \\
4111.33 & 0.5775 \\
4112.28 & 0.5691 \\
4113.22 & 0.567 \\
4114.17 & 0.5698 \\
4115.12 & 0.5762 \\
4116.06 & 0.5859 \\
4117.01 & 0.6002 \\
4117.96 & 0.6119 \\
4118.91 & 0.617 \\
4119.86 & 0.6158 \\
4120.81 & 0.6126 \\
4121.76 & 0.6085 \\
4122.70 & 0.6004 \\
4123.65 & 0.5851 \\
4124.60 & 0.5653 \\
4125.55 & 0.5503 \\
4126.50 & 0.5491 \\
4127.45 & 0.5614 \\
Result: 1.3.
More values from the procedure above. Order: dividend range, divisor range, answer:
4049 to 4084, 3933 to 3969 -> 1.39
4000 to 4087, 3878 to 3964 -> 1.27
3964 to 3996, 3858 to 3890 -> 1.02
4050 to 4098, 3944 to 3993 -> 1.24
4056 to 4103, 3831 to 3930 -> 1.26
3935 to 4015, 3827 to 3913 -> 1.07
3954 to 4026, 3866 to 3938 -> 1.16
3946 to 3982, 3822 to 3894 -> 1.01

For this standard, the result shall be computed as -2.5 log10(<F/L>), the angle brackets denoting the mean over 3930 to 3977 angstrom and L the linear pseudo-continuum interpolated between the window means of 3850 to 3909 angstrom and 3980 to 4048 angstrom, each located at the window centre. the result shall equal 0.27 mag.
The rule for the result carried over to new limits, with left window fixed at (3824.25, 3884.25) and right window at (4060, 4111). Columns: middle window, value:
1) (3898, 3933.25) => 0.06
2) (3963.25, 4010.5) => 0.06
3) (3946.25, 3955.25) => -0.01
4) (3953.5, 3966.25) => 0.08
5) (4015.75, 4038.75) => -0.01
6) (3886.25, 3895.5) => 0.15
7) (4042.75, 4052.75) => -0.03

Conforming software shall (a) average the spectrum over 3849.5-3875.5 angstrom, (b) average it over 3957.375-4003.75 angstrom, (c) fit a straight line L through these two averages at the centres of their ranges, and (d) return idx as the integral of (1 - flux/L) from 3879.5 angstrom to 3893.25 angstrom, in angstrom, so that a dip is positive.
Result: 1.0 angstrom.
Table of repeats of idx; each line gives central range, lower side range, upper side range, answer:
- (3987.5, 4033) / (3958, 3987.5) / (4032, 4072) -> -4.7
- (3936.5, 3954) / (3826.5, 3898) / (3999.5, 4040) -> 1.1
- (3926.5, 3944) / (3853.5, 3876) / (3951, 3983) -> 5.0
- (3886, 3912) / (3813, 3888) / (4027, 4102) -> 1.1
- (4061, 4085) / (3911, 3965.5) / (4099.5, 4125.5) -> -1.2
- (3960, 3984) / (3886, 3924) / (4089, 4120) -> 4.1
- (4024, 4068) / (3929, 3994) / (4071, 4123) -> -3.2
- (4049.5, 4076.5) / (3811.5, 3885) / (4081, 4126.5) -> -0.6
